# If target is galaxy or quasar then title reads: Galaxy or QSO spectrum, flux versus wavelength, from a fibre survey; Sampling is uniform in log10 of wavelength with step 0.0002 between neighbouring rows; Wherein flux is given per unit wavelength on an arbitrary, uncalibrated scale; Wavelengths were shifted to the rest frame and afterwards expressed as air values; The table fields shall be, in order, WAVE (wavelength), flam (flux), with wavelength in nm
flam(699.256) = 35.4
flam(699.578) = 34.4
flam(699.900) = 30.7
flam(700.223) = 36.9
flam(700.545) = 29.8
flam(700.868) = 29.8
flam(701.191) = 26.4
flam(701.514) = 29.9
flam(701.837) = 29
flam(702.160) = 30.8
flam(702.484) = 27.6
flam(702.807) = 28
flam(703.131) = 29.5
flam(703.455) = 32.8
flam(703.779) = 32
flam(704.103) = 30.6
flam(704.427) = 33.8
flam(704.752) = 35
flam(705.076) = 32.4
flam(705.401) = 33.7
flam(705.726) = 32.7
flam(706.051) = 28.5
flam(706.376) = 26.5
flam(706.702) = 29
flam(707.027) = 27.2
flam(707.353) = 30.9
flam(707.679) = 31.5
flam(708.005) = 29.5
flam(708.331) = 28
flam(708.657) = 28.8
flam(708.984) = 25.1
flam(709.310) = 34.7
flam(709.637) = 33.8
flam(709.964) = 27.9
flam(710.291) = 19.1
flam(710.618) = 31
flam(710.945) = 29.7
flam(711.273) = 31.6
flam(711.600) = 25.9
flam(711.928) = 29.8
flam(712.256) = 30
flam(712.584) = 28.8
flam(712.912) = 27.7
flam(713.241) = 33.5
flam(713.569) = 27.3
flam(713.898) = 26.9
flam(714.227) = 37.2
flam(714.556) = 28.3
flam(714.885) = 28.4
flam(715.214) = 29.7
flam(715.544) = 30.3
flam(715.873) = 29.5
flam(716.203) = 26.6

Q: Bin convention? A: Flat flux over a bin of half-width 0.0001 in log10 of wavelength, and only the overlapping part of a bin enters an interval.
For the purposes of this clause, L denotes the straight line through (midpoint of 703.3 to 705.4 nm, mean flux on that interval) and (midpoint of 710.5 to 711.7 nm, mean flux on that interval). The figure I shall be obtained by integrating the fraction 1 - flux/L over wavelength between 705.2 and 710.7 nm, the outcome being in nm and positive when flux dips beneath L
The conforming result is 0.334 nm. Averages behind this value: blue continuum 32.8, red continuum 29.7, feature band 29.3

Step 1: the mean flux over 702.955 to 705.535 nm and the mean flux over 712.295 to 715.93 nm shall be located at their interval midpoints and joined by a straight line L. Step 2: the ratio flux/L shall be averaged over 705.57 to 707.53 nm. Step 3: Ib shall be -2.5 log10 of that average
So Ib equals 0.10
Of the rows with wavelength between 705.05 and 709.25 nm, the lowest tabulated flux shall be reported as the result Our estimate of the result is 25.1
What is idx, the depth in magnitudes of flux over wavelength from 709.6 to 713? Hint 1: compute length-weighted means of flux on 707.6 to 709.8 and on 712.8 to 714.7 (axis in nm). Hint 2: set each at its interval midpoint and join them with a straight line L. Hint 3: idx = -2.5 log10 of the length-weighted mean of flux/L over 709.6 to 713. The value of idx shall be 0.063 mag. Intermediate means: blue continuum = 30.2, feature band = 28.5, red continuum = 30.2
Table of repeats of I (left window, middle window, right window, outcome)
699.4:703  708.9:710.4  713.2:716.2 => 0.069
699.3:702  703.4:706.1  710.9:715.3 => -0.172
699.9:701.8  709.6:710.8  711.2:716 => 0.100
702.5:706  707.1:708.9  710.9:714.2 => 0.076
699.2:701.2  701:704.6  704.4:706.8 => 0.194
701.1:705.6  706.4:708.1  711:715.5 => 0.058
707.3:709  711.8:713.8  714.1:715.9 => 0.044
